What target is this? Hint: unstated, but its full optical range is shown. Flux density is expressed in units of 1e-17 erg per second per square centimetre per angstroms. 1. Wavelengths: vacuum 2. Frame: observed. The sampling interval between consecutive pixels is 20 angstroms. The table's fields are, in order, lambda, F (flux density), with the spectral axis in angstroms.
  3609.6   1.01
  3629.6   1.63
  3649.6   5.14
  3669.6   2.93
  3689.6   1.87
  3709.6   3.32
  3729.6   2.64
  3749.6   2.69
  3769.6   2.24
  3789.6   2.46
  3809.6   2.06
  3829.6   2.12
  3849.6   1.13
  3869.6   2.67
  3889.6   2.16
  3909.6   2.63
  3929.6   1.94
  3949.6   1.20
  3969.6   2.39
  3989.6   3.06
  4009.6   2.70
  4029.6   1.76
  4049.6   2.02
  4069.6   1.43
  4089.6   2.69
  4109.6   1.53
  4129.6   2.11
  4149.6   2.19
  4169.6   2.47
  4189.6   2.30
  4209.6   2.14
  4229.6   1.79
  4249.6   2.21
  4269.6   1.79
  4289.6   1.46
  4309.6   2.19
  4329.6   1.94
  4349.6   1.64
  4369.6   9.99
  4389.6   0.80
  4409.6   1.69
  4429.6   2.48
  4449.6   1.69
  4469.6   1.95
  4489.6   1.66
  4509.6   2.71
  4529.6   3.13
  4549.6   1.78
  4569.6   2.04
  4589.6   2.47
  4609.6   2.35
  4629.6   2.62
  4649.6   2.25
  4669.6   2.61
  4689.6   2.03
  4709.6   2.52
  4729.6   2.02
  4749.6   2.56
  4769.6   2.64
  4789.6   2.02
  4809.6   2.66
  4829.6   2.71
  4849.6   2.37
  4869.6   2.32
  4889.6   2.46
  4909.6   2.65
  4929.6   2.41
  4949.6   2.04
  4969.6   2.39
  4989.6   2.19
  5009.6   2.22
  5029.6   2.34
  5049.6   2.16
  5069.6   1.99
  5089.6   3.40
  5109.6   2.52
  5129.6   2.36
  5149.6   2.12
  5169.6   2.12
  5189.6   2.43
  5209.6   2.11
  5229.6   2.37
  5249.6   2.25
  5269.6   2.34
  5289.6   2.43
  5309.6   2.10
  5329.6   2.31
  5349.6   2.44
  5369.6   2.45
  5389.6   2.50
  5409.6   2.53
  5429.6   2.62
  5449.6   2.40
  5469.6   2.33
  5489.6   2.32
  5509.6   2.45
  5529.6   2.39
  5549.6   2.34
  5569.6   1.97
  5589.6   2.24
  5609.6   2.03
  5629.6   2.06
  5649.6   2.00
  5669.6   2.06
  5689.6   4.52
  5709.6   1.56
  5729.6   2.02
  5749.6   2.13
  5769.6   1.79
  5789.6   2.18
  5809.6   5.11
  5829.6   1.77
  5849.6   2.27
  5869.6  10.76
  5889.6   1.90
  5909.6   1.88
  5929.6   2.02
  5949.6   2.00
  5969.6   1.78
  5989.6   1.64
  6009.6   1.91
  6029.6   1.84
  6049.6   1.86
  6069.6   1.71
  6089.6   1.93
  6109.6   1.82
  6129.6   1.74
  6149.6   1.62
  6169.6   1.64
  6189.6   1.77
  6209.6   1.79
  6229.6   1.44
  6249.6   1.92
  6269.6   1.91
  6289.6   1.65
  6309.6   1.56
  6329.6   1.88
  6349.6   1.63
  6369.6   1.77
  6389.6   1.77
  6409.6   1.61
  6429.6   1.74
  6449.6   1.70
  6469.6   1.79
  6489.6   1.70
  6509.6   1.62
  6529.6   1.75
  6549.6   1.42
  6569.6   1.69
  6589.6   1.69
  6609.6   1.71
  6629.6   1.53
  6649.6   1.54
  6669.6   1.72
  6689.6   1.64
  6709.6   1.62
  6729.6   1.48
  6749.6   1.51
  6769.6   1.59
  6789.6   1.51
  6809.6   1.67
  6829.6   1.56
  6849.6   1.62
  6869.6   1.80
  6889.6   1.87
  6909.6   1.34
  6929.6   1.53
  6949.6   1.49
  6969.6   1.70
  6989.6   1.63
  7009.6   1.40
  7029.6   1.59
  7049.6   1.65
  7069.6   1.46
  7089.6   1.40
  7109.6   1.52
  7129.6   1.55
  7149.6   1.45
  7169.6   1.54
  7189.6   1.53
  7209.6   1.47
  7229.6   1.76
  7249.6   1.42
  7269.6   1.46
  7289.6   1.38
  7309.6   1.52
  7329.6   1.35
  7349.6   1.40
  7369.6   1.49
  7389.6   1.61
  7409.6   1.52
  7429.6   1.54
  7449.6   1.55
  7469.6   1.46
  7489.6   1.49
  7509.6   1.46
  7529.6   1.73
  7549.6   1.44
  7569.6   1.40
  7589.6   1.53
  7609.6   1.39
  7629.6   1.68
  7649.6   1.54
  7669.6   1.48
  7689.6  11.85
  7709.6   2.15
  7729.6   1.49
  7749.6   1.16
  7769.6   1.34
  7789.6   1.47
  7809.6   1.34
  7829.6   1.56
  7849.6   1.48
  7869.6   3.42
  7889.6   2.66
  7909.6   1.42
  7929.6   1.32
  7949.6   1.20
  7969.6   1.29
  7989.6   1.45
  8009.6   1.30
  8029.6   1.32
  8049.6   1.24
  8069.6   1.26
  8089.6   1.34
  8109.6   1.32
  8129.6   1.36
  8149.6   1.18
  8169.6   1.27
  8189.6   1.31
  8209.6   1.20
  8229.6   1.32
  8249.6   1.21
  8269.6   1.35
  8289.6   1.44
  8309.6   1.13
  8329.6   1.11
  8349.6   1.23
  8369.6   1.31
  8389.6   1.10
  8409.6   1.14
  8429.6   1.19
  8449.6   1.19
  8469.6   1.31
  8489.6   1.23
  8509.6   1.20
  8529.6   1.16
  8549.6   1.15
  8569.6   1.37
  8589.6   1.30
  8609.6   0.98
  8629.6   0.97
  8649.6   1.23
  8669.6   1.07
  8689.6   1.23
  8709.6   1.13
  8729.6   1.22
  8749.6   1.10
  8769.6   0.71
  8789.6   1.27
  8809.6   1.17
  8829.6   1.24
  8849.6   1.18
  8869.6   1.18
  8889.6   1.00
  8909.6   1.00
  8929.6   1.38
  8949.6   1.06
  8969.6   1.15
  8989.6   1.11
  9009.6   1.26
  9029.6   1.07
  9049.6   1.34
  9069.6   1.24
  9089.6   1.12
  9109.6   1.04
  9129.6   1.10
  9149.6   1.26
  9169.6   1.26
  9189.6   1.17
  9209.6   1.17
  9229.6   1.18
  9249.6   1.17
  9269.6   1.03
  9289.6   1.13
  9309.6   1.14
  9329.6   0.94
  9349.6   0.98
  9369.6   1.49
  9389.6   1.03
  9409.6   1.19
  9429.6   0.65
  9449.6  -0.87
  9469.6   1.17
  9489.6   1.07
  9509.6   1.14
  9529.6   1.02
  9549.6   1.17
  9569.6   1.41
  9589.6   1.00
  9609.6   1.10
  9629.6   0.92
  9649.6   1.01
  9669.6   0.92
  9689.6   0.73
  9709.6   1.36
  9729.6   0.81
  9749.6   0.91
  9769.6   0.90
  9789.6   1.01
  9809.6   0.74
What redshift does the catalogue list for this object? 0.171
